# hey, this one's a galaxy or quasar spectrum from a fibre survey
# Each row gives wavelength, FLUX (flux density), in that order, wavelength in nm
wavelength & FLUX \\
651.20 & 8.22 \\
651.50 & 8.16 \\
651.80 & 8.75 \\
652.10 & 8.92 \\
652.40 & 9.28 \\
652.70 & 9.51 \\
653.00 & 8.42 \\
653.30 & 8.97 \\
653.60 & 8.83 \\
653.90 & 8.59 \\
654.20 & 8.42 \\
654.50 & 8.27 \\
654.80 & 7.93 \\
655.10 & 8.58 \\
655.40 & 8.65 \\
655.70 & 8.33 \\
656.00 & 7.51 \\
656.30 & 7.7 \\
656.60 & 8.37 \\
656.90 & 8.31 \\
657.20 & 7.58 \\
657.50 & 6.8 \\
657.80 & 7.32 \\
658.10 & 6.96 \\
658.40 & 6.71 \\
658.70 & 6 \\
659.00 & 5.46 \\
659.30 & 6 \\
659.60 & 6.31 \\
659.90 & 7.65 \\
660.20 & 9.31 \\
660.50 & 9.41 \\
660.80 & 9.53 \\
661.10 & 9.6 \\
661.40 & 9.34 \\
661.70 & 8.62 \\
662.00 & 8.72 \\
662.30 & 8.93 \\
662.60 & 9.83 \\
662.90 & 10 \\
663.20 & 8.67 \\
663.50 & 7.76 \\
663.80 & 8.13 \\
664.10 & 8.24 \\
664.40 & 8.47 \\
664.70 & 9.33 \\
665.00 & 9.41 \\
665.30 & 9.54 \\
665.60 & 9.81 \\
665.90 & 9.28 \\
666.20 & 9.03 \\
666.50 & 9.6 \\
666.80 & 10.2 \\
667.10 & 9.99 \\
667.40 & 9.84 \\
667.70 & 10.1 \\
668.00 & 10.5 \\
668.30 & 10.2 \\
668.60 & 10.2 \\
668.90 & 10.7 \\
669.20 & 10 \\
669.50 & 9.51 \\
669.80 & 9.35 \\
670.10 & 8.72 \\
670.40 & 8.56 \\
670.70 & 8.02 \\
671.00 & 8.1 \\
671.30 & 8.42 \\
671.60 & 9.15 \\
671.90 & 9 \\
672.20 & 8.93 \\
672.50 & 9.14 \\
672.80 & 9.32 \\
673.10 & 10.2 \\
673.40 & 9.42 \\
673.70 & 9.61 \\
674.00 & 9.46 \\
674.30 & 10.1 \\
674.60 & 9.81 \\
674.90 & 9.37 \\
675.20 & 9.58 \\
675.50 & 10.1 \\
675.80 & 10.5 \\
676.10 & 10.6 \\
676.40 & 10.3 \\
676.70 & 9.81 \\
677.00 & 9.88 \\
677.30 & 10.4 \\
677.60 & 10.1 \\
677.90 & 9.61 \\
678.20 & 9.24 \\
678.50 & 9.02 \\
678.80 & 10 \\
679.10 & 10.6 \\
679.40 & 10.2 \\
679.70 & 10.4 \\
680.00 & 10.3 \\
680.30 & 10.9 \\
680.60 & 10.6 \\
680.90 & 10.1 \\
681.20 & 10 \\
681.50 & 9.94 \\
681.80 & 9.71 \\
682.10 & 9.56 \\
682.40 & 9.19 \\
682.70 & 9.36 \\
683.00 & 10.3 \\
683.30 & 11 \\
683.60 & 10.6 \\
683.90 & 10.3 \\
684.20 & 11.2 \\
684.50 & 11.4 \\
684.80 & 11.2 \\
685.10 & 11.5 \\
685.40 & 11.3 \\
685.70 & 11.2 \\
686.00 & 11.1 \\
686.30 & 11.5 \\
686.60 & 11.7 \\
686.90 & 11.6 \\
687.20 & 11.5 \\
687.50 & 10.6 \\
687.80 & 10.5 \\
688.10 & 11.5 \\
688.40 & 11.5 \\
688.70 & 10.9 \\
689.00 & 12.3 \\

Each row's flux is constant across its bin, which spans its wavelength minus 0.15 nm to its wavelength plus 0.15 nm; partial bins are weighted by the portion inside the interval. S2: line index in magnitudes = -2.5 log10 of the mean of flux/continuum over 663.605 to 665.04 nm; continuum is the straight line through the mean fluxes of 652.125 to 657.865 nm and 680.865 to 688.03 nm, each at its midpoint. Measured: 0.05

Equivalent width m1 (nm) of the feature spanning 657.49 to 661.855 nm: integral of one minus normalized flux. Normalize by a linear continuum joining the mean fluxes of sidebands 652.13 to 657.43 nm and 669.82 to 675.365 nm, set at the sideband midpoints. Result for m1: 0.47 nm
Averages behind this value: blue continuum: 8.41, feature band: 7.7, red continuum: 9.17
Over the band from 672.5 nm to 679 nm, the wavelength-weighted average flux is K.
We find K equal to 9.82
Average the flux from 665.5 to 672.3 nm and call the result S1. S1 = 9.45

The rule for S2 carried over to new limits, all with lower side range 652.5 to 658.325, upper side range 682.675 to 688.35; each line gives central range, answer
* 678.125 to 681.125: 0.04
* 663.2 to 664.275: 0.10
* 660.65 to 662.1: -0.05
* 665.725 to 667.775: -0.05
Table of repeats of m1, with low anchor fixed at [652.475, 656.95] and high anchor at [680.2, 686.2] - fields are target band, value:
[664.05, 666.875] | -0.02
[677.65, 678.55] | 0.07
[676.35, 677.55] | 0.00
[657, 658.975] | 0.42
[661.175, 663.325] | -0.04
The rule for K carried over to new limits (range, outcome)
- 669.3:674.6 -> 9.15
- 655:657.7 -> 7.96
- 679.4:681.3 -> 10.4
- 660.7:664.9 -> 8.94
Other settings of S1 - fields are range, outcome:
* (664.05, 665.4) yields 9.03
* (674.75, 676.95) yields 10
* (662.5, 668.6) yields 9.41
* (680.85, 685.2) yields 10.4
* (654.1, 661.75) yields 7.86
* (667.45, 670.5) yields 9.81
